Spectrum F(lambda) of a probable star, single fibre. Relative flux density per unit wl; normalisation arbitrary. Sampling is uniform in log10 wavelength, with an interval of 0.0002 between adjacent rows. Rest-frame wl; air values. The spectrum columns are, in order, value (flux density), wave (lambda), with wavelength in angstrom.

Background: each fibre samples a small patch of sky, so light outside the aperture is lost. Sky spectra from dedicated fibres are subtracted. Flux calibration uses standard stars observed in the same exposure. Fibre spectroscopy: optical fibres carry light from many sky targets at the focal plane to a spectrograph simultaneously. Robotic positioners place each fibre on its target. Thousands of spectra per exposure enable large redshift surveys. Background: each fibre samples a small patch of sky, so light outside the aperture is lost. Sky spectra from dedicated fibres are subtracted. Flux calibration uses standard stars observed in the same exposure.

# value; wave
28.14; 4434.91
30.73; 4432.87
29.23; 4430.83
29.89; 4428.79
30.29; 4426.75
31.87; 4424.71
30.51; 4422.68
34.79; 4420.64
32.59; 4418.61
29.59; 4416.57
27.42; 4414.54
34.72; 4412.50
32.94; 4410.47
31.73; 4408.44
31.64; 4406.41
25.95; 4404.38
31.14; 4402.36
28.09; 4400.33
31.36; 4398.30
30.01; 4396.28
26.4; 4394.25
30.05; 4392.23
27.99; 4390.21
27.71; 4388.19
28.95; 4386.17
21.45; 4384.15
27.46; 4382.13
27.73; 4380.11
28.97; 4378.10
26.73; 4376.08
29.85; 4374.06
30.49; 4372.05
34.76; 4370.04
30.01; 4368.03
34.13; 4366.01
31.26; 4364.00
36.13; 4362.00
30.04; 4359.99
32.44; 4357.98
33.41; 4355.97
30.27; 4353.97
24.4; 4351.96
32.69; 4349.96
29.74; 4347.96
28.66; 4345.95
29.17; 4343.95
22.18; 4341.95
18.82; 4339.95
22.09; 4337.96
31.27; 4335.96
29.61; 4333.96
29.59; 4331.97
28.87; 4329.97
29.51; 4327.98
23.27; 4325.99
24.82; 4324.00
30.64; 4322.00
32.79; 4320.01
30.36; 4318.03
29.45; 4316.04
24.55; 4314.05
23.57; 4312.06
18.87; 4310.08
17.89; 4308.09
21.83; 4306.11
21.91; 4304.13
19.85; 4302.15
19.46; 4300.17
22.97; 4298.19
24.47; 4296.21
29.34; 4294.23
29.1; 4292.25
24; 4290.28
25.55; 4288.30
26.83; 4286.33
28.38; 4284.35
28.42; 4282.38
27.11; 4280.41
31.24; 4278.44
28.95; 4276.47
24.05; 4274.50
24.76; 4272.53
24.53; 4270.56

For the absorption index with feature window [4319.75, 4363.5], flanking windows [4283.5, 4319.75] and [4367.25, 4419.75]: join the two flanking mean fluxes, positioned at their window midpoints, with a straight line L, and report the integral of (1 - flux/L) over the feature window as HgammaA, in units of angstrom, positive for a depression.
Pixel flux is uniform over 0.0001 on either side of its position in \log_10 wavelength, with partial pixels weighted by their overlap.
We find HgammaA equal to -3.2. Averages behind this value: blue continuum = 24.5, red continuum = 29.5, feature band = 28.6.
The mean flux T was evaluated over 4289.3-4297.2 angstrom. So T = 26.7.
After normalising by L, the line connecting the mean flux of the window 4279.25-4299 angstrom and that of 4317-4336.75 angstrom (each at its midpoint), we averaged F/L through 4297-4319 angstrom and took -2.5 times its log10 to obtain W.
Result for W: 0.22 mag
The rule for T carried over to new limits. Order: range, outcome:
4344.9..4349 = 29.2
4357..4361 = 31.2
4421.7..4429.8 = 30.7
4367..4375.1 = 31.2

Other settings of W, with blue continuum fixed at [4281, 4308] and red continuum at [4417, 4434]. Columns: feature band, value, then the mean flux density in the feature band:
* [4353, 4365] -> -0.16 mag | 32.3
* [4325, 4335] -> -0.07 mag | 28.2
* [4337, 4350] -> 0.06 mag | 25.7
